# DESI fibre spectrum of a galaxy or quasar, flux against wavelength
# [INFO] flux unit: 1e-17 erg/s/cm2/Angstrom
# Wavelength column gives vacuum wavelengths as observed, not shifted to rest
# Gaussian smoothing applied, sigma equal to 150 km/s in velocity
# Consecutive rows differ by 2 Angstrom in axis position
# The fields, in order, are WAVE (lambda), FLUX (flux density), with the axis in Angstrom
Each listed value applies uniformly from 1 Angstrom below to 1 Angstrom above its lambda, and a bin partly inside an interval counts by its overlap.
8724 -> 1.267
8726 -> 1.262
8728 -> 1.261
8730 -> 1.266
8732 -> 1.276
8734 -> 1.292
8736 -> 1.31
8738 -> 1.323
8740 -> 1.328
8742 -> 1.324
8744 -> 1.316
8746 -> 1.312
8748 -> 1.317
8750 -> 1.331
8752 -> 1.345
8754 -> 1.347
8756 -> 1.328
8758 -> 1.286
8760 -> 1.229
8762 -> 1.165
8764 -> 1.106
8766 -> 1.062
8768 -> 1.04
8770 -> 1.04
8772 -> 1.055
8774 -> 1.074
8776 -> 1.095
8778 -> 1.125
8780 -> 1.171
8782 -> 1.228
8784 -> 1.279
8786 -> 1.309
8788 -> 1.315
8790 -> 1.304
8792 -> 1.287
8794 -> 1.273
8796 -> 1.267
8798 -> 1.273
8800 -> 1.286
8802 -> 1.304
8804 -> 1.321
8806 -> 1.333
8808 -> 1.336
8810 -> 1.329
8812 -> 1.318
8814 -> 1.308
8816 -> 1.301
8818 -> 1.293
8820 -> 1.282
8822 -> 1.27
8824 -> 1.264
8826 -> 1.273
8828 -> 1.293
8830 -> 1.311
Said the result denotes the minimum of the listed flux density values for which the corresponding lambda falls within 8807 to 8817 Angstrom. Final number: 1.301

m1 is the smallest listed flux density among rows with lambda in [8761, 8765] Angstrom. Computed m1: 1.106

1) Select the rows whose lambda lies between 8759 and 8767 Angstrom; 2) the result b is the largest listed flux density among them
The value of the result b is 1.229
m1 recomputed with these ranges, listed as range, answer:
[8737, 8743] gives 1.323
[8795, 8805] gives 1.267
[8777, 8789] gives 1.125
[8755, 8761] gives 1.229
